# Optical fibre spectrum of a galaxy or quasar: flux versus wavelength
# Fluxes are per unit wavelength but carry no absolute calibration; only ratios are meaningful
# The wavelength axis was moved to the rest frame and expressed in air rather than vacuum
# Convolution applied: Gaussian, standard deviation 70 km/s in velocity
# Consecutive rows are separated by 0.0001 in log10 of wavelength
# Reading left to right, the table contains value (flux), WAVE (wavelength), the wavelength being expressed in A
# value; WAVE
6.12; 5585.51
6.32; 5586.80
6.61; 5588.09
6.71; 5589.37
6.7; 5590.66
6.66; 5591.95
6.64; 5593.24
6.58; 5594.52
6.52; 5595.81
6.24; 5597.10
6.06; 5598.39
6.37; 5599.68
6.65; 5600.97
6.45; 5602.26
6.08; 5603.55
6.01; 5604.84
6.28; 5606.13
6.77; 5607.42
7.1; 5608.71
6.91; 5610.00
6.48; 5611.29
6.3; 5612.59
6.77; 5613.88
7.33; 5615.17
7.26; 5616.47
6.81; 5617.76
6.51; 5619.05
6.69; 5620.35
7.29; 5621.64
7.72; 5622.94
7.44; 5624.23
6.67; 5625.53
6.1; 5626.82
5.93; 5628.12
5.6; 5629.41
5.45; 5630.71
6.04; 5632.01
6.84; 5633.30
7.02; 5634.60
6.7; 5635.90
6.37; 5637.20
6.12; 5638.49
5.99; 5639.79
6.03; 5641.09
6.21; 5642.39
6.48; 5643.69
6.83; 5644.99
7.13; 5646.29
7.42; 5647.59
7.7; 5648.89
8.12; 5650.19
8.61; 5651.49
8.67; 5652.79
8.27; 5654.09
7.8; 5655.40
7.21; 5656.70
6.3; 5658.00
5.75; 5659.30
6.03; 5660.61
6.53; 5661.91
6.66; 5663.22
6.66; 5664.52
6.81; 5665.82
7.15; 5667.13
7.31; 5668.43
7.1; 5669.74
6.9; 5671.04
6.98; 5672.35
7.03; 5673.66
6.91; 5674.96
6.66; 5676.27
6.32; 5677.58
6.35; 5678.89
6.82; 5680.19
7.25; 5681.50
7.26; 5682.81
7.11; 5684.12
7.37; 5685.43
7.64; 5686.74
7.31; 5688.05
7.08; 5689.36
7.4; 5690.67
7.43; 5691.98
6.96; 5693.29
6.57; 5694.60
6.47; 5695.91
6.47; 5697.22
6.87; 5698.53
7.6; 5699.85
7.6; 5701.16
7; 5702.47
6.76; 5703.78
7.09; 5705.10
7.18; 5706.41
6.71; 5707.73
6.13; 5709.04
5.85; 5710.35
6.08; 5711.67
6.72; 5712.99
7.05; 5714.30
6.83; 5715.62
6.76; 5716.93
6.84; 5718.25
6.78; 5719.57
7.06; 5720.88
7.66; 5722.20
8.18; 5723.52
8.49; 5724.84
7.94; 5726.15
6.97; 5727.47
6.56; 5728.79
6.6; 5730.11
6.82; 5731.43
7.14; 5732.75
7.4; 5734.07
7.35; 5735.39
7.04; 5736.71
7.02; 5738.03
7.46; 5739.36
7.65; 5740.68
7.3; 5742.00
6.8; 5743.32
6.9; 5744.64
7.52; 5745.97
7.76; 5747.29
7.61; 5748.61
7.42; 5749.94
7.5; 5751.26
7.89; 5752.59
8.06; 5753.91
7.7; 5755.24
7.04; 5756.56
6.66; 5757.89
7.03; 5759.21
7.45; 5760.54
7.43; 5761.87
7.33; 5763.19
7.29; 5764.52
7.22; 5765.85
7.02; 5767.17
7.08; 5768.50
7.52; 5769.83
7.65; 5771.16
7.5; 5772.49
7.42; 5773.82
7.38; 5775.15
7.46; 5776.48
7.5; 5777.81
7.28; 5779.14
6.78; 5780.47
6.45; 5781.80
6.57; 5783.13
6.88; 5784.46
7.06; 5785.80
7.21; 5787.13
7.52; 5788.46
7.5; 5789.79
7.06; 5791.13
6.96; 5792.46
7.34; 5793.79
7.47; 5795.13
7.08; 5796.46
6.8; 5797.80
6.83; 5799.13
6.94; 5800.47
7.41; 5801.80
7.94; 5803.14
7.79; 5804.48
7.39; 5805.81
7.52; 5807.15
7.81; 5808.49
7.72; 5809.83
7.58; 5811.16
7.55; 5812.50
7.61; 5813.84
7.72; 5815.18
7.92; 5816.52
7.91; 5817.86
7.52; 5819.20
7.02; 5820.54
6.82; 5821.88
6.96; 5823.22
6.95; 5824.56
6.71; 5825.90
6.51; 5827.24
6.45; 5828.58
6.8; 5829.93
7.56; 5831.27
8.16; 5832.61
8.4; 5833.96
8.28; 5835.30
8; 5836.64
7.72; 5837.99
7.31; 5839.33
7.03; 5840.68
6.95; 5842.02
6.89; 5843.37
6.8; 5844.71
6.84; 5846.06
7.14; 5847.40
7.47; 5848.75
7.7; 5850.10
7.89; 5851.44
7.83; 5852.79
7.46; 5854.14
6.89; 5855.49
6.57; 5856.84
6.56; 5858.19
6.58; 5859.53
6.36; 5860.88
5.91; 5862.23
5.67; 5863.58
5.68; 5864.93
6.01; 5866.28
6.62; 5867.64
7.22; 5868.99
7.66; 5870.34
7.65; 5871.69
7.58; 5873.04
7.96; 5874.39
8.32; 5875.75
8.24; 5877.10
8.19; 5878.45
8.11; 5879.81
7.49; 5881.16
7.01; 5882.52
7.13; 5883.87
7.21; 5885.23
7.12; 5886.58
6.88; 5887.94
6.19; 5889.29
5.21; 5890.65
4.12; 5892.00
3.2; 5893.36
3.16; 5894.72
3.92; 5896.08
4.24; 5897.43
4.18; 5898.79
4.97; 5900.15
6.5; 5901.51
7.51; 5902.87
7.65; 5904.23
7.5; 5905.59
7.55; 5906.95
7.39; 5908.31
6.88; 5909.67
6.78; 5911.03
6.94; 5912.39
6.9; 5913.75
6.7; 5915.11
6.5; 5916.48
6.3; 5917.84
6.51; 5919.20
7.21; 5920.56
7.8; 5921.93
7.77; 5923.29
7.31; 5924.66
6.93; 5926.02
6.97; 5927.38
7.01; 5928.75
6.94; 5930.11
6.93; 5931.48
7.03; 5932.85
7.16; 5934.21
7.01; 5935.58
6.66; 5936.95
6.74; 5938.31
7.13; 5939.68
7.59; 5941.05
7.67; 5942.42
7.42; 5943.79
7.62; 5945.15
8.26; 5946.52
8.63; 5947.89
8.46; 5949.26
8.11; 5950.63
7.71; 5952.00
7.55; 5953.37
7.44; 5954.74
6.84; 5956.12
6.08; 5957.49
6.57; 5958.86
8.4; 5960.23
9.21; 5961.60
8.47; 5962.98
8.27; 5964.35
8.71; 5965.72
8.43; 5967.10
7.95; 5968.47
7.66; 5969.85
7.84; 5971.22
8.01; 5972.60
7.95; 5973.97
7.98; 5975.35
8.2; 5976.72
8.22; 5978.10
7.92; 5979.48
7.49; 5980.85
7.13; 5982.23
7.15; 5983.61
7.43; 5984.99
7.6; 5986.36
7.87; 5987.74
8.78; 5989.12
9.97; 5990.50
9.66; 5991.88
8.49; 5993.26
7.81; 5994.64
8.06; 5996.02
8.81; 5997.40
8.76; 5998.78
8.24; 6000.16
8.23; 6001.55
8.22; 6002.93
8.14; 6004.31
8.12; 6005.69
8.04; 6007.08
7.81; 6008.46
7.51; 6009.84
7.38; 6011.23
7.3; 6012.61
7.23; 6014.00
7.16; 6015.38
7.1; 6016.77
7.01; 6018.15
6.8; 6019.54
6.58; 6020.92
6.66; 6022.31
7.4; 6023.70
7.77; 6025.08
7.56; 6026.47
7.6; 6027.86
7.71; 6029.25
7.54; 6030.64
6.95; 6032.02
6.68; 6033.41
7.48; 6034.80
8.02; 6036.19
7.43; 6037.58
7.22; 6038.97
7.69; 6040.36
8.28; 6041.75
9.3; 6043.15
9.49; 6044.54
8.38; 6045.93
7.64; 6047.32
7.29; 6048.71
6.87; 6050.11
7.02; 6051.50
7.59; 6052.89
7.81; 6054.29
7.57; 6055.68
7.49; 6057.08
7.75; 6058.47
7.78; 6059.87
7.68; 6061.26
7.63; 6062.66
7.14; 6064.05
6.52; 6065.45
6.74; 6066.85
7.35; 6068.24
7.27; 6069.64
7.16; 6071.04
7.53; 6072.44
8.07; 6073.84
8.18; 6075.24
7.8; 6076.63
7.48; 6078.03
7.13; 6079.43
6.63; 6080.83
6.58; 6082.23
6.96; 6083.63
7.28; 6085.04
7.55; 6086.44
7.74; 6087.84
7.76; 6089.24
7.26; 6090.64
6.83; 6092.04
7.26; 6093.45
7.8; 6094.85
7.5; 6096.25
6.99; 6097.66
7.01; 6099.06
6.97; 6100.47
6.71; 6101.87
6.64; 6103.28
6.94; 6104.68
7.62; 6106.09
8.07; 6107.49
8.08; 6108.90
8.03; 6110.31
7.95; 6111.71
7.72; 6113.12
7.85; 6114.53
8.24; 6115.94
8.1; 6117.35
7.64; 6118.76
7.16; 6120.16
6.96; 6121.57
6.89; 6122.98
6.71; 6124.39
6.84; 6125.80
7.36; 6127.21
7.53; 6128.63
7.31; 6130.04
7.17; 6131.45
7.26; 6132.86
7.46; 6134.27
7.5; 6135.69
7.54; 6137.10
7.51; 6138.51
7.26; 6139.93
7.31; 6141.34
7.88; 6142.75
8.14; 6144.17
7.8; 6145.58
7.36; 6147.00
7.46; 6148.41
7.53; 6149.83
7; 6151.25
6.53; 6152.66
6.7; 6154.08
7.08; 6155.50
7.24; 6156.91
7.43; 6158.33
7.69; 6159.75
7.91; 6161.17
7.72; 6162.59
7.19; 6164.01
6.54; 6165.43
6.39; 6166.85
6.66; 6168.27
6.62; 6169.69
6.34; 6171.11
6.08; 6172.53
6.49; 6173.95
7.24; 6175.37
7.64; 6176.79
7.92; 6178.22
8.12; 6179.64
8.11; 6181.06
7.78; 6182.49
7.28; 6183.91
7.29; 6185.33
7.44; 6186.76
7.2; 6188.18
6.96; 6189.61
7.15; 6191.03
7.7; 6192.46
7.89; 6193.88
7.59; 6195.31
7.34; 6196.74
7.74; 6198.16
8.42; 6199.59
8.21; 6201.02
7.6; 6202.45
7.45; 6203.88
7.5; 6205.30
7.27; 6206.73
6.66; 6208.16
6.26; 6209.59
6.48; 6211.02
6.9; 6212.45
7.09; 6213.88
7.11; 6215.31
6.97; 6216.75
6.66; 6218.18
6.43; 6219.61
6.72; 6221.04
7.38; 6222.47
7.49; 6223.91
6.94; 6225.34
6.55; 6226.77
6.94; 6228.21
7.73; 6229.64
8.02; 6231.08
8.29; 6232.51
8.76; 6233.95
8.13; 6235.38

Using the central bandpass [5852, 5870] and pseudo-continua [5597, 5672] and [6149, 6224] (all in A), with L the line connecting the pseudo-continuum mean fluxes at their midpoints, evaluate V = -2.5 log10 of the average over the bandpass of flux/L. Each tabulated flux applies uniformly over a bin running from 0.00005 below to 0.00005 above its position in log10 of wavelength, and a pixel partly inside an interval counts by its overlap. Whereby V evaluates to 0.06 mag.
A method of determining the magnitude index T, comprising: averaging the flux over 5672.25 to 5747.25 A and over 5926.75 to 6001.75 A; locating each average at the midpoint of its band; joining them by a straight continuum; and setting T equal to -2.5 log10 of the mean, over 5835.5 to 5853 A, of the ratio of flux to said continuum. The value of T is 0.01 mag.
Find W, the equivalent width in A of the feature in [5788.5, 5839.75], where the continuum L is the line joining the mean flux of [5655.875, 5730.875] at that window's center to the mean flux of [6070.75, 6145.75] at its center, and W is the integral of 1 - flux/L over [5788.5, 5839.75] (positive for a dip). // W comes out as -2.3 A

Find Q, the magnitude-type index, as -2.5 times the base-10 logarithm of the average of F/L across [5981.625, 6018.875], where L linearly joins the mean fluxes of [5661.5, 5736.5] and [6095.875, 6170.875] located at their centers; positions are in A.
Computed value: -0.11 mag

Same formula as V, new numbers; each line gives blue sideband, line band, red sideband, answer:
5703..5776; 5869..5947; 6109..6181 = 0.067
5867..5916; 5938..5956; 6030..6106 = -0.125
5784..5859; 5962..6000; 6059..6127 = -0.116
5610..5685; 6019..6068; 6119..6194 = -0.051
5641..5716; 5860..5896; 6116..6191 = 0.086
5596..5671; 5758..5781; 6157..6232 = -0.066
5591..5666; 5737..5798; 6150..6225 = -0.066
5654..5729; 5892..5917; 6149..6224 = 0.184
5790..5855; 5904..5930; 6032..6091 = 0.053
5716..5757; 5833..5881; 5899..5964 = 0.004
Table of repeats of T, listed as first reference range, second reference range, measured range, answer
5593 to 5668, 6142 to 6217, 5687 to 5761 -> -0.05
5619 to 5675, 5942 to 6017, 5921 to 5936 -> 0.09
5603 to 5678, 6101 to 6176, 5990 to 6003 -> -0.20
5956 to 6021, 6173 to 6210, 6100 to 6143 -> 0.03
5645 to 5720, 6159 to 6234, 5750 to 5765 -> -0.05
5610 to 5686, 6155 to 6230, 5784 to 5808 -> -0.05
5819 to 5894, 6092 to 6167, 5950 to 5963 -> -0.07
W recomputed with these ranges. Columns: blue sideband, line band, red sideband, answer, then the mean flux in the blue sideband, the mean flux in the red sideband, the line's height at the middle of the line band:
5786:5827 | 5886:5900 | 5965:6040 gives 5.1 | 7.34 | 7.79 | 7.54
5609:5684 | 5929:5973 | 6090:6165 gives -2.7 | 6.84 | 7.39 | 7.18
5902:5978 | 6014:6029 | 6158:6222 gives 0.4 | 7.47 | 7.23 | 7.39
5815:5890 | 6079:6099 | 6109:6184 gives 0.3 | 7.2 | 7.35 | 7.32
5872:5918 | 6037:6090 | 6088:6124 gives -2.1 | 6.53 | 7.44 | 7.25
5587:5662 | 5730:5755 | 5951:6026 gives -0.9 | 6.72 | 7.84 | 7.08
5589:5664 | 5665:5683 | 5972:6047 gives -0.1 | 6.72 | 7.84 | 6.86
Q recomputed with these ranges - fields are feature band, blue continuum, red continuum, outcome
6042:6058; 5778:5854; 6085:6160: -0.071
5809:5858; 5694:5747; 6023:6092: -0.022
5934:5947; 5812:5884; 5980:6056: 0.031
